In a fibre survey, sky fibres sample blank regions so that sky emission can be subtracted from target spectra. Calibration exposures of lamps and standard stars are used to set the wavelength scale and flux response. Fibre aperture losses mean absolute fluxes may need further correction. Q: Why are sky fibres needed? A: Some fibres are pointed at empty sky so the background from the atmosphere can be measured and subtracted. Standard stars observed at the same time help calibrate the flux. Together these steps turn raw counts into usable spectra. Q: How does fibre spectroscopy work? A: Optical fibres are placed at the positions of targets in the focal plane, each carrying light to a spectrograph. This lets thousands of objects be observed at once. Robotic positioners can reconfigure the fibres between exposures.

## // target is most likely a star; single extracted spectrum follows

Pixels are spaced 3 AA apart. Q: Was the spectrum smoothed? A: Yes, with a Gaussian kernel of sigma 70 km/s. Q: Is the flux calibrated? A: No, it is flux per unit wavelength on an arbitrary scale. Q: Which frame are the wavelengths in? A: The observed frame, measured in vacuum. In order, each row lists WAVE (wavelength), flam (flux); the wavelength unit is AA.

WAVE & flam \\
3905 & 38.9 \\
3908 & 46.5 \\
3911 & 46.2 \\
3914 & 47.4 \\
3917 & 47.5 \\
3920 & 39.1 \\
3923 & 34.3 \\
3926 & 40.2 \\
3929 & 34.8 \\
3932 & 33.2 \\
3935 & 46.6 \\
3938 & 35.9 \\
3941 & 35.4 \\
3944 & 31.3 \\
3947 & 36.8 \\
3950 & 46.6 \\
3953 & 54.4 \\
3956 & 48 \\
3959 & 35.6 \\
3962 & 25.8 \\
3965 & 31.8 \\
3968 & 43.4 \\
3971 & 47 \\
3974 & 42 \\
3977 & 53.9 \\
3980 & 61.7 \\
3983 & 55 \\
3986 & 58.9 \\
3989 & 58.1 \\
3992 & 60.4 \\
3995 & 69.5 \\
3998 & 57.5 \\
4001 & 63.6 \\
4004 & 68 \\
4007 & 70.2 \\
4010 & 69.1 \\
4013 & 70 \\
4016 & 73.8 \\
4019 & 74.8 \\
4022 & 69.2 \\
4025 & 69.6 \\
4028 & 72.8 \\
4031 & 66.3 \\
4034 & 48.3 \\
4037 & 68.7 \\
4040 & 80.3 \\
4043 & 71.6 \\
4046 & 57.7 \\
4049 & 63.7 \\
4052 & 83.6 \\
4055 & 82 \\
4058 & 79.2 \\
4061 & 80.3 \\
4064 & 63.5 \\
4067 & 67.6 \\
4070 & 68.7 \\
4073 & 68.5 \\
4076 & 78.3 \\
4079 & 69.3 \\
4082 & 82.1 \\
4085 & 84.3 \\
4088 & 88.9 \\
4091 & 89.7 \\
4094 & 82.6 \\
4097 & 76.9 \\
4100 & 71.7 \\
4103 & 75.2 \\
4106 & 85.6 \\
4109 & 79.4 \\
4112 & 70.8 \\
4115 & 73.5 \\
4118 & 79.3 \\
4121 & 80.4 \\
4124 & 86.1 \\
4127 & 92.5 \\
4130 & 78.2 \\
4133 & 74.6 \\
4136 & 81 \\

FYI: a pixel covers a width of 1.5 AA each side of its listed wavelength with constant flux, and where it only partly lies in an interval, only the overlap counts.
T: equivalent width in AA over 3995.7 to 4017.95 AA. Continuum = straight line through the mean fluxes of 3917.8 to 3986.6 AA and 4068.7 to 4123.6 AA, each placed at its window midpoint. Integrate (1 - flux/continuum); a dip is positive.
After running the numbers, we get -4.7 AA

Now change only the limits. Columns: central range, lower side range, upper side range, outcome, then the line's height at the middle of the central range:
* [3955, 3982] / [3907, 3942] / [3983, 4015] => 5.6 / 54.5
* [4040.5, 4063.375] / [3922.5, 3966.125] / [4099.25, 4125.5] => -3.6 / 63.8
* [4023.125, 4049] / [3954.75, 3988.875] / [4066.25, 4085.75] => -1.4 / 63.3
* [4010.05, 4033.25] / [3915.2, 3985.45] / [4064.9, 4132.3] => -4.2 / 59.5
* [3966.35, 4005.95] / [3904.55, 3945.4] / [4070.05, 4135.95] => -2.4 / 53.4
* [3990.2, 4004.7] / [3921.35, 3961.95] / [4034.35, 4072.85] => -2.2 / 55.1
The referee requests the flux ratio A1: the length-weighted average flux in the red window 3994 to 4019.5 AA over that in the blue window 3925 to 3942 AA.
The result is 1.81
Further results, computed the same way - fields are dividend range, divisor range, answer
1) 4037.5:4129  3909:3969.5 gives 1.94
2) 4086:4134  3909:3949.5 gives 2.04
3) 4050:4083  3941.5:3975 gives 1.86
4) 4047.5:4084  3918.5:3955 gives 1.89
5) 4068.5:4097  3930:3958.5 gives 1.95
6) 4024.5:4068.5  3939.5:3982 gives 1.65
